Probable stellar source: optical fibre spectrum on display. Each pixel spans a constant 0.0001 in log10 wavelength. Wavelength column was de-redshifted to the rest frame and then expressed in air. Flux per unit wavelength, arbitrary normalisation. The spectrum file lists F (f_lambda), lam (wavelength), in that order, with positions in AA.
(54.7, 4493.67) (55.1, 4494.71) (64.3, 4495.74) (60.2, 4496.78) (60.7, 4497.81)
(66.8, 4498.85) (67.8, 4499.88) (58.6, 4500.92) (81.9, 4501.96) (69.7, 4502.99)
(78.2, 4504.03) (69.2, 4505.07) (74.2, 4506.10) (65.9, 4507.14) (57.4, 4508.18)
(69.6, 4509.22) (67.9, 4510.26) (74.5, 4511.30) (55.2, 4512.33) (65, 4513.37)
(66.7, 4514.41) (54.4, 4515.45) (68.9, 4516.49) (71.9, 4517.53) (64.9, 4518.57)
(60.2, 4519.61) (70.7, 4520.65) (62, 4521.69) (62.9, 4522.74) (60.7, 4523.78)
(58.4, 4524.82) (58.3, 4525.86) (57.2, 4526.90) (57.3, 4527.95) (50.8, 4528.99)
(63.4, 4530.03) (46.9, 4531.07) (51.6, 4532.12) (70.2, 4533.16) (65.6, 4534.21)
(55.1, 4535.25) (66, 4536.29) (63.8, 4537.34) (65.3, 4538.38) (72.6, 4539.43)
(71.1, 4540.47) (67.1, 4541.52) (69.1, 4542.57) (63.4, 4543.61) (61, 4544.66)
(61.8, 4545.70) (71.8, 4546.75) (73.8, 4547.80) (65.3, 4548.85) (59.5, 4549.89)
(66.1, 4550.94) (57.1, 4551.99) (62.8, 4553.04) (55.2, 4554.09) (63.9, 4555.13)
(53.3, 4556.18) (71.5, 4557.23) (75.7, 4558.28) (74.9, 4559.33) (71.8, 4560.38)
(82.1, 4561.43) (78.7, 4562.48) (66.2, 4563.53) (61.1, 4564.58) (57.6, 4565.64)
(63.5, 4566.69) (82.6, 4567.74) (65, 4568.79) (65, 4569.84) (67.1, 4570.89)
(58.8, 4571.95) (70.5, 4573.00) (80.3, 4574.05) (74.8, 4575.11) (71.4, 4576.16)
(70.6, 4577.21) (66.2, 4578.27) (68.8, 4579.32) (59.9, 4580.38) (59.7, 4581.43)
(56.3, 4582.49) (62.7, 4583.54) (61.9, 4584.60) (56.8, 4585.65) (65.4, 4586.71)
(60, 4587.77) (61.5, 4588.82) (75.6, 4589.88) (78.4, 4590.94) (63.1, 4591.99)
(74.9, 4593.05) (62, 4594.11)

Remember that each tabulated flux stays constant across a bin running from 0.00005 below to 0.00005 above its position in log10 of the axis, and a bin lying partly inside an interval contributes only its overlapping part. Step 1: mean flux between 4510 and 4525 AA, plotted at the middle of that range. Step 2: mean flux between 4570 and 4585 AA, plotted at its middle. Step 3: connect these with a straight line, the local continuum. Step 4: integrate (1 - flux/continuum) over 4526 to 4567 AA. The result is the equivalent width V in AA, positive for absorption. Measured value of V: 0.6 AA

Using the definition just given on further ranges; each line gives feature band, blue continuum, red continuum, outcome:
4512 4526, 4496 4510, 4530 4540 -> 0.4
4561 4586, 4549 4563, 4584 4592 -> -0.3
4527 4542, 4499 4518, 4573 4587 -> 1.2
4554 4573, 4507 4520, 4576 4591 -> -1.0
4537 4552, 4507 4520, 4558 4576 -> 0.4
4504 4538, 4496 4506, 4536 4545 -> 2.3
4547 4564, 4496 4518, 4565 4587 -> -0.3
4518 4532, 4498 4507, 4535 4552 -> 1.7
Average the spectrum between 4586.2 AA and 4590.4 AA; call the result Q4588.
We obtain 65.6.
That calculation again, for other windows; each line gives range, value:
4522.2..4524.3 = 61.6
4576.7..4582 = 64.9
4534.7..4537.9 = 61.9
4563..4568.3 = 66.2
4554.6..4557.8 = 63.2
